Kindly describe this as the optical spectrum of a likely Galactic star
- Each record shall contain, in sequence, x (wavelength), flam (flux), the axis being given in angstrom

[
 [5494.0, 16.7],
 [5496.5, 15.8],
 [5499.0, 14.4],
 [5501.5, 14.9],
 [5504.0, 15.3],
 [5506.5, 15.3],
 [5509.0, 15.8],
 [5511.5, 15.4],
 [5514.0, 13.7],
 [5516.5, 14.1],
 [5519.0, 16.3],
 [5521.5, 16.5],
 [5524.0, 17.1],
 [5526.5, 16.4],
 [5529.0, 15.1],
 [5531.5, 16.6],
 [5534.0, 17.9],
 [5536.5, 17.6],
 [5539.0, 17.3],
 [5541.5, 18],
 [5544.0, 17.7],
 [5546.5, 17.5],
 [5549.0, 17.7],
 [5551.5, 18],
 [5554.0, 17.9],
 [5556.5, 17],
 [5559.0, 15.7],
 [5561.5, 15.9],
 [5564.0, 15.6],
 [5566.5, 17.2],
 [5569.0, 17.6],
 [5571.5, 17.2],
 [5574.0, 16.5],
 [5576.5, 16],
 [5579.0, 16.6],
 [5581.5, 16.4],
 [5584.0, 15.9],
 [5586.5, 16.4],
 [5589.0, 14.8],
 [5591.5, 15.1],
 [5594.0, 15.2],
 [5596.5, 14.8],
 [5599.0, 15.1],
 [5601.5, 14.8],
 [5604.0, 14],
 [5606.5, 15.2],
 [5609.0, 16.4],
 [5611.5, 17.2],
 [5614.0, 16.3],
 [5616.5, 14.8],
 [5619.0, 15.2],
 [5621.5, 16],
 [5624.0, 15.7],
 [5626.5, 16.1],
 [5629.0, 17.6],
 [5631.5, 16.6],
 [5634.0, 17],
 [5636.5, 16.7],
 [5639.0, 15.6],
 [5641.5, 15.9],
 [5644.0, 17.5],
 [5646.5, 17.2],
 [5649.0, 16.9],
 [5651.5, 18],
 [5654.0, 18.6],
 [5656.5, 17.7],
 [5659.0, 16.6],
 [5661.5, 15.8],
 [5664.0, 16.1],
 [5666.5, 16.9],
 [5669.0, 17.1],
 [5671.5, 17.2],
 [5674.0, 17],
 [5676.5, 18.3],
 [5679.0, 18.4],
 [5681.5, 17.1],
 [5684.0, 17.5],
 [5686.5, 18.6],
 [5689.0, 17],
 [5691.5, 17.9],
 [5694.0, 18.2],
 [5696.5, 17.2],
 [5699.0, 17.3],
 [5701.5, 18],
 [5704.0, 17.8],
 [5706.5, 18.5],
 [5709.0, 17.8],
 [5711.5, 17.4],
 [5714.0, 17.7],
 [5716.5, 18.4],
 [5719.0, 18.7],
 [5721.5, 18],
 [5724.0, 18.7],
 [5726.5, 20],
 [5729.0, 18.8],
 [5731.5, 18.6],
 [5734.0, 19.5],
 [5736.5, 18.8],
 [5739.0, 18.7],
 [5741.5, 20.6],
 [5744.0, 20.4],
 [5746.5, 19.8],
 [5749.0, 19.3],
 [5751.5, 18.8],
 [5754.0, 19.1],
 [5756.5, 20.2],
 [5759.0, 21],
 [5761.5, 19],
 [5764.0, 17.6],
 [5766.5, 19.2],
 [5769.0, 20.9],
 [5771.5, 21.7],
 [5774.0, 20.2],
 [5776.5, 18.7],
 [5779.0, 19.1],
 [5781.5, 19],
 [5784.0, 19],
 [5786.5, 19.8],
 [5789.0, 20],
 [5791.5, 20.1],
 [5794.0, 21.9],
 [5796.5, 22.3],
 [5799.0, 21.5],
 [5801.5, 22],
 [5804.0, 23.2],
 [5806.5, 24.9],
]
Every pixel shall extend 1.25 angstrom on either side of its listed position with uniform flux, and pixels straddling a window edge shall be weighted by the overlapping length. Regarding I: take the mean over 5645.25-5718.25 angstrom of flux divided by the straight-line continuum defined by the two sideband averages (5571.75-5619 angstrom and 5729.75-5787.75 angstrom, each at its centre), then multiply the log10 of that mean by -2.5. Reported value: 0.01 mag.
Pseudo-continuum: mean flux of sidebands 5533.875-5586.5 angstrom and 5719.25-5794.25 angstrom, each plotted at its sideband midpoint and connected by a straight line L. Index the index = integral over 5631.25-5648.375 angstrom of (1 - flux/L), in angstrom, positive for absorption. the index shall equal 1.3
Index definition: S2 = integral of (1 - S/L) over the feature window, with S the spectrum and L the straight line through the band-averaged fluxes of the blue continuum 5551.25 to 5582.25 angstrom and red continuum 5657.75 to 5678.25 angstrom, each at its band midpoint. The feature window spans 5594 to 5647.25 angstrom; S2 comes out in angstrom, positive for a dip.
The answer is 2.7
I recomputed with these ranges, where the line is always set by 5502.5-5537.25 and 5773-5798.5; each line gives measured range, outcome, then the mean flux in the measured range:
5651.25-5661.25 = 0.03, 17.5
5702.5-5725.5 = 0.05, 18.1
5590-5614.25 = 0.12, 15.4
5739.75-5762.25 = -0.02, 19.8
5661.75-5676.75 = 0.08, 16.9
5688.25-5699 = 0.06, 17.6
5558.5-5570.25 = 0.01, 16.4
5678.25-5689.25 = 0.04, 17.8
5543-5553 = -0.09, 17.7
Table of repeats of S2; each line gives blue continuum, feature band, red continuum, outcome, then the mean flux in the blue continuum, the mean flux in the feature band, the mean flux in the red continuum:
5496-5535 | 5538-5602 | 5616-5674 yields -1.6 angstrom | 15.6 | 16.5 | 16.7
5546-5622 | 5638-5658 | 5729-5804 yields 0.3 angstrom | 16.1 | 17.2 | 19.9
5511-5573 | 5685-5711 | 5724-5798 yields 1.4 angstrom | 16.7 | 17.8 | 19.7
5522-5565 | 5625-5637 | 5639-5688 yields 0.3 angstrom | 17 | 16.8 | 17.2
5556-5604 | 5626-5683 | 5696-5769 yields 1.0 angstrom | 15.9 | 17.1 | 18.8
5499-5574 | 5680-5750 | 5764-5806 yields 3.4 angstrom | 16.5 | 18.4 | 20.5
